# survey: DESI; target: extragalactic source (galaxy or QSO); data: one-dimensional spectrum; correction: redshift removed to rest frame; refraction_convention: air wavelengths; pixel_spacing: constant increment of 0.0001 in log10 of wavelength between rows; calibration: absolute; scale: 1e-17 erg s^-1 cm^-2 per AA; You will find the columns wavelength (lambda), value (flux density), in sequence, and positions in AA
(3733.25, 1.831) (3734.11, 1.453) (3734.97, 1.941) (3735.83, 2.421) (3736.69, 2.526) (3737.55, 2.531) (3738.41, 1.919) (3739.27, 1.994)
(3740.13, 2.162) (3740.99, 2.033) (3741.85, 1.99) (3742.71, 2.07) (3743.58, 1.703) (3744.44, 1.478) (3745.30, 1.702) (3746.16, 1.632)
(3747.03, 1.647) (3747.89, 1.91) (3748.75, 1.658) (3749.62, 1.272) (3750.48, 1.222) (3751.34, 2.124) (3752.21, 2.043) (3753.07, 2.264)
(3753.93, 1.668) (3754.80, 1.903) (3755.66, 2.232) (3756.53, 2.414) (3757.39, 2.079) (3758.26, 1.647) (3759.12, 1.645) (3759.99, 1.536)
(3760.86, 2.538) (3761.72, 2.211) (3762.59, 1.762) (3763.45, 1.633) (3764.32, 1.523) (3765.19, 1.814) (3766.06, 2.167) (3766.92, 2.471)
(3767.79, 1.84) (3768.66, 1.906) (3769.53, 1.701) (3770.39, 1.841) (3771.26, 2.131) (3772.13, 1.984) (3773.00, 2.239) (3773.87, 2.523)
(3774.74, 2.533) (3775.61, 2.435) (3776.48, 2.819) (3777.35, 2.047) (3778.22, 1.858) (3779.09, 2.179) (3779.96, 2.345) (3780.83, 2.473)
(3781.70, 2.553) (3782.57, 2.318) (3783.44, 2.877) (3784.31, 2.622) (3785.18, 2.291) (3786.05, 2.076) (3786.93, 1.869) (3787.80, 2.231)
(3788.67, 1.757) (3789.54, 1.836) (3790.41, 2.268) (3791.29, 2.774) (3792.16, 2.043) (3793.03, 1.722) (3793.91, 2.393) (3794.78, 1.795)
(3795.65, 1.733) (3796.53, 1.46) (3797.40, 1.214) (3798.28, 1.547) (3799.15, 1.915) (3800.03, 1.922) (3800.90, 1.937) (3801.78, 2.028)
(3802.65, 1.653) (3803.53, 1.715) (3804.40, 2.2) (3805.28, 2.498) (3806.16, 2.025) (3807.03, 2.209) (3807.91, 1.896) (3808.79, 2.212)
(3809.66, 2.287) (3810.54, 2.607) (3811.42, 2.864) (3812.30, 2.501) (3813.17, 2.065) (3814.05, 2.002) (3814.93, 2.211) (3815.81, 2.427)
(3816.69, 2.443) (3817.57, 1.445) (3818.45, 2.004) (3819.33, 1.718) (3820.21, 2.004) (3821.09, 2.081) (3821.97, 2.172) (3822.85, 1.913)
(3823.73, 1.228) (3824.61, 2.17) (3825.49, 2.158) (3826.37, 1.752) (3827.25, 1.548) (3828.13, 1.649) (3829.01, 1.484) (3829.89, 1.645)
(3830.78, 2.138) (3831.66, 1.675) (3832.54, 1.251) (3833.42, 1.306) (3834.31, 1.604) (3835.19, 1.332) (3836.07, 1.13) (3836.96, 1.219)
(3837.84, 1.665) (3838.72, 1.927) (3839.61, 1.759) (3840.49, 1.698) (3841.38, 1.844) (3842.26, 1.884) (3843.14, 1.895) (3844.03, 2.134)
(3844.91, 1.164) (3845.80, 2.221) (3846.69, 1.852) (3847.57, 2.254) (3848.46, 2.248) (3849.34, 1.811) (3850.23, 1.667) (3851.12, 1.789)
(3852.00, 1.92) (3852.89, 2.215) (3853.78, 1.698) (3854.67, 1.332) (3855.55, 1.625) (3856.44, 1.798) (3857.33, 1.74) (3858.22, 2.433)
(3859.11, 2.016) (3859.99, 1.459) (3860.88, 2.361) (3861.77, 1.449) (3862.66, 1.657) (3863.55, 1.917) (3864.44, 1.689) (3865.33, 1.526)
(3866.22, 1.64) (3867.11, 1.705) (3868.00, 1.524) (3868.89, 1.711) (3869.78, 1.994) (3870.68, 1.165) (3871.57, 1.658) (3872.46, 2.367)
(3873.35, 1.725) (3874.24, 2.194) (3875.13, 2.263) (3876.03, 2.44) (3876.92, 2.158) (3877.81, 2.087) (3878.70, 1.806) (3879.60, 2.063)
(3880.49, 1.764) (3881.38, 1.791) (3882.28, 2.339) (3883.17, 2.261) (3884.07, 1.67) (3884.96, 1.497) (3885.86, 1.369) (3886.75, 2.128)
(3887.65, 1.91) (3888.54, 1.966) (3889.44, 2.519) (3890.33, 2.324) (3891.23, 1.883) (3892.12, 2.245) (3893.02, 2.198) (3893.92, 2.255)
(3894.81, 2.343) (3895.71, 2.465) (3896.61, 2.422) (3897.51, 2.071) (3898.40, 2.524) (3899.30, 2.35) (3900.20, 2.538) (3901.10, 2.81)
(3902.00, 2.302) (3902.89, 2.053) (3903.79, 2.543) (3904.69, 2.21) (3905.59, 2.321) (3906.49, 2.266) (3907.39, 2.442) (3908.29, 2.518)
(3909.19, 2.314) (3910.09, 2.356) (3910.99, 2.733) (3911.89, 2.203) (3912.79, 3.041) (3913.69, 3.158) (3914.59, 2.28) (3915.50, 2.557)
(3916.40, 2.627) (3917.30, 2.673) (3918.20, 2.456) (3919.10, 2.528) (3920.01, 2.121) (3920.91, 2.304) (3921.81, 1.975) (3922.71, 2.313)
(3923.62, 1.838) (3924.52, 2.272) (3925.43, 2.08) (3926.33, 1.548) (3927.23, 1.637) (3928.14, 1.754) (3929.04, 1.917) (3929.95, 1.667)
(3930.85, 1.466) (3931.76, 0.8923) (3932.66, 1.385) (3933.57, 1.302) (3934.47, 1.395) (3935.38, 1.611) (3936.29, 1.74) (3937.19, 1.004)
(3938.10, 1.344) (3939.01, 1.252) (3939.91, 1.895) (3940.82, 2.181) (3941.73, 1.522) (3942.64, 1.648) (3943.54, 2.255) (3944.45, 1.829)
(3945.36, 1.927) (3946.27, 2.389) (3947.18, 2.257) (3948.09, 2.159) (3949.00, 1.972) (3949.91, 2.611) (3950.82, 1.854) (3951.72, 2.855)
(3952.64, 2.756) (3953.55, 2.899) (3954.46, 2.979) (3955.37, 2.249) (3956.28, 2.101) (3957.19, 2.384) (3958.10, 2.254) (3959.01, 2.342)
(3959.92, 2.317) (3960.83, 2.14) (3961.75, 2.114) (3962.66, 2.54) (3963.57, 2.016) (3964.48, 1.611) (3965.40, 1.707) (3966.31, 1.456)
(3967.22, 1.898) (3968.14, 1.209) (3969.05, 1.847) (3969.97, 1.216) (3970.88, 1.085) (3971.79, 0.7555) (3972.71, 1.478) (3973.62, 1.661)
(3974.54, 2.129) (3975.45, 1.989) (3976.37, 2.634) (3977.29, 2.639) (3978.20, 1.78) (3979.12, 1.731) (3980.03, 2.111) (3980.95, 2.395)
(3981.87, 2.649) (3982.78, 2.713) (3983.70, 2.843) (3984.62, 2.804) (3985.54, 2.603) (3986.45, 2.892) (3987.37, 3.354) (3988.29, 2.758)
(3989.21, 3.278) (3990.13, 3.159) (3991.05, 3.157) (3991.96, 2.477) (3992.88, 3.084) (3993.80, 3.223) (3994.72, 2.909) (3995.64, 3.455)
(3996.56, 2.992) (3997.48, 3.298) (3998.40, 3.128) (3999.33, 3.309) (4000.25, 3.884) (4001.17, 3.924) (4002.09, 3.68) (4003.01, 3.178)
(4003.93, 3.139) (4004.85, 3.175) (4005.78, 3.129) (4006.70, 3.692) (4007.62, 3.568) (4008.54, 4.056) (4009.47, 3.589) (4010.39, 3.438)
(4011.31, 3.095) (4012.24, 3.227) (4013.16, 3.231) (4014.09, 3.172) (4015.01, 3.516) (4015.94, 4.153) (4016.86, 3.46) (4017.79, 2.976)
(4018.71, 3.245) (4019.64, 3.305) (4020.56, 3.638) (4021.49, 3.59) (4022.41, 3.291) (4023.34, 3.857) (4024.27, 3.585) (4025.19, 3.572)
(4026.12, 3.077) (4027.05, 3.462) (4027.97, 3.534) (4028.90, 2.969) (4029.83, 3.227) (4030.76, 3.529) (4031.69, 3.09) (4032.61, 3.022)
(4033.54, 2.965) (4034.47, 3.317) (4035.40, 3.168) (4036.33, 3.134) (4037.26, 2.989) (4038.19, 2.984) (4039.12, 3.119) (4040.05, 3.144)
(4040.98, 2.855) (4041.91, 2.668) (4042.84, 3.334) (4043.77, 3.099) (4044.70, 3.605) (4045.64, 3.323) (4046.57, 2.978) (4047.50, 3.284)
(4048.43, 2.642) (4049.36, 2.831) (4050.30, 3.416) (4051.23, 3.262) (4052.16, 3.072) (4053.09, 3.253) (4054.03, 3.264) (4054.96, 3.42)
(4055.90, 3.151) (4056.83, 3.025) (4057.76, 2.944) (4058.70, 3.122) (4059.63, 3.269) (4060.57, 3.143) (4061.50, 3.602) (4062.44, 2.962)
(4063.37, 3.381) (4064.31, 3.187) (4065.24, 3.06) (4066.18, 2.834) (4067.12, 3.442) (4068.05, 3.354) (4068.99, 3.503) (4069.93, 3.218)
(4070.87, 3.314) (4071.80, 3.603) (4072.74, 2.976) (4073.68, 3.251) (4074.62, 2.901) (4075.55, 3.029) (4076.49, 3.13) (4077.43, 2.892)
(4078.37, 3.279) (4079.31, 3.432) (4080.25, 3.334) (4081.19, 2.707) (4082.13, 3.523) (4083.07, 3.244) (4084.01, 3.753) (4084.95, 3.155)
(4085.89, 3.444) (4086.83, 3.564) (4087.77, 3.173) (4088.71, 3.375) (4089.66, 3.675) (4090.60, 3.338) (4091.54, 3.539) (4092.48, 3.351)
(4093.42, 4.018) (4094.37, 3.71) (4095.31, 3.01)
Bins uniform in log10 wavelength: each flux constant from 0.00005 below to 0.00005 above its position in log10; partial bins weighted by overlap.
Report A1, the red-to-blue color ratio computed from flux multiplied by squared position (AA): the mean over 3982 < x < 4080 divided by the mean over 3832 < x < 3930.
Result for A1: 1.7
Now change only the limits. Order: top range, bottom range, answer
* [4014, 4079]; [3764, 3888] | 1.86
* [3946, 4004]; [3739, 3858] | 1.39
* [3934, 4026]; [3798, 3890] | 1.48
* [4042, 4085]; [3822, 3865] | 2.03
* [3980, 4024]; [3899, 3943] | 1.63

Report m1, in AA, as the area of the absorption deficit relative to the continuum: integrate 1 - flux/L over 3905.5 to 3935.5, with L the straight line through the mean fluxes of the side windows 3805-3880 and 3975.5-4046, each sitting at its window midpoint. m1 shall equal 4.1 AA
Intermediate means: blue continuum 1.88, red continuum 3.16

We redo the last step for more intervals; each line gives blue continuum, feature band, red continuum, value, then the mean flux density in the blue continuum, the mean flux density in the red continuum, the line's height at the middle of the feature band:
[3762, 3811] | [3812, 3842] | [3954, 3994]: 4.6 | 2.08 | 2.26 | 2.12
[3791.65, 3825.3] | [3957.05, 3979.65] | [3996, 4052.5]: 8.3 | 2.01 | 3.3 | 2.96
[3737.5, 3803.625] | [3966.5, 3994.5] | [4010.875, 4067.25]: 6.2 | 2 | 3.23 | 2.96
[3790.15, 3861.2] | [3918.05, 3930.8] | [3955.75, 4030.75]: 2.3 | 1.89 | 2.81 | 2.44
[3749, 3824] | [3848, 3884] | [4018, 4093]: 8.0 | 2.05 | 3.24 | 2.41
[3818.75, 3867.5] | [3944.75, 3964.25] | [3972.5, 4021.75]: 2.6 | 1.77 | 3.04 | 2.69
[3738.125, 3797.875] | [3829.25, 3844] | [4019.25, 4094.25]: 4.3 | 2.01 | 3.25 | 2.31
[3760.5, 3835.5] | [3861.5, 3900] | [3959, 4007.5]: 4.8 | 2.03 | 2.55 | 2.26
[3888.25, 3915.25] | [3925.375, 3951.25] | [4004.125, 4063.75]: 8.9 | 2.39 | 3.27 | 2.63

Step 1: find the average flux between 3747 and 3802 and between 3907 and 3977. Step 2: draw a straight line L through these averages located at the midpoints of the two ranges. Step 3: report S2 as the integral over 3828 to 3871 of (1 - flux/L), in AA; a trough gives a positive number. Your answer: 6.2 AA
